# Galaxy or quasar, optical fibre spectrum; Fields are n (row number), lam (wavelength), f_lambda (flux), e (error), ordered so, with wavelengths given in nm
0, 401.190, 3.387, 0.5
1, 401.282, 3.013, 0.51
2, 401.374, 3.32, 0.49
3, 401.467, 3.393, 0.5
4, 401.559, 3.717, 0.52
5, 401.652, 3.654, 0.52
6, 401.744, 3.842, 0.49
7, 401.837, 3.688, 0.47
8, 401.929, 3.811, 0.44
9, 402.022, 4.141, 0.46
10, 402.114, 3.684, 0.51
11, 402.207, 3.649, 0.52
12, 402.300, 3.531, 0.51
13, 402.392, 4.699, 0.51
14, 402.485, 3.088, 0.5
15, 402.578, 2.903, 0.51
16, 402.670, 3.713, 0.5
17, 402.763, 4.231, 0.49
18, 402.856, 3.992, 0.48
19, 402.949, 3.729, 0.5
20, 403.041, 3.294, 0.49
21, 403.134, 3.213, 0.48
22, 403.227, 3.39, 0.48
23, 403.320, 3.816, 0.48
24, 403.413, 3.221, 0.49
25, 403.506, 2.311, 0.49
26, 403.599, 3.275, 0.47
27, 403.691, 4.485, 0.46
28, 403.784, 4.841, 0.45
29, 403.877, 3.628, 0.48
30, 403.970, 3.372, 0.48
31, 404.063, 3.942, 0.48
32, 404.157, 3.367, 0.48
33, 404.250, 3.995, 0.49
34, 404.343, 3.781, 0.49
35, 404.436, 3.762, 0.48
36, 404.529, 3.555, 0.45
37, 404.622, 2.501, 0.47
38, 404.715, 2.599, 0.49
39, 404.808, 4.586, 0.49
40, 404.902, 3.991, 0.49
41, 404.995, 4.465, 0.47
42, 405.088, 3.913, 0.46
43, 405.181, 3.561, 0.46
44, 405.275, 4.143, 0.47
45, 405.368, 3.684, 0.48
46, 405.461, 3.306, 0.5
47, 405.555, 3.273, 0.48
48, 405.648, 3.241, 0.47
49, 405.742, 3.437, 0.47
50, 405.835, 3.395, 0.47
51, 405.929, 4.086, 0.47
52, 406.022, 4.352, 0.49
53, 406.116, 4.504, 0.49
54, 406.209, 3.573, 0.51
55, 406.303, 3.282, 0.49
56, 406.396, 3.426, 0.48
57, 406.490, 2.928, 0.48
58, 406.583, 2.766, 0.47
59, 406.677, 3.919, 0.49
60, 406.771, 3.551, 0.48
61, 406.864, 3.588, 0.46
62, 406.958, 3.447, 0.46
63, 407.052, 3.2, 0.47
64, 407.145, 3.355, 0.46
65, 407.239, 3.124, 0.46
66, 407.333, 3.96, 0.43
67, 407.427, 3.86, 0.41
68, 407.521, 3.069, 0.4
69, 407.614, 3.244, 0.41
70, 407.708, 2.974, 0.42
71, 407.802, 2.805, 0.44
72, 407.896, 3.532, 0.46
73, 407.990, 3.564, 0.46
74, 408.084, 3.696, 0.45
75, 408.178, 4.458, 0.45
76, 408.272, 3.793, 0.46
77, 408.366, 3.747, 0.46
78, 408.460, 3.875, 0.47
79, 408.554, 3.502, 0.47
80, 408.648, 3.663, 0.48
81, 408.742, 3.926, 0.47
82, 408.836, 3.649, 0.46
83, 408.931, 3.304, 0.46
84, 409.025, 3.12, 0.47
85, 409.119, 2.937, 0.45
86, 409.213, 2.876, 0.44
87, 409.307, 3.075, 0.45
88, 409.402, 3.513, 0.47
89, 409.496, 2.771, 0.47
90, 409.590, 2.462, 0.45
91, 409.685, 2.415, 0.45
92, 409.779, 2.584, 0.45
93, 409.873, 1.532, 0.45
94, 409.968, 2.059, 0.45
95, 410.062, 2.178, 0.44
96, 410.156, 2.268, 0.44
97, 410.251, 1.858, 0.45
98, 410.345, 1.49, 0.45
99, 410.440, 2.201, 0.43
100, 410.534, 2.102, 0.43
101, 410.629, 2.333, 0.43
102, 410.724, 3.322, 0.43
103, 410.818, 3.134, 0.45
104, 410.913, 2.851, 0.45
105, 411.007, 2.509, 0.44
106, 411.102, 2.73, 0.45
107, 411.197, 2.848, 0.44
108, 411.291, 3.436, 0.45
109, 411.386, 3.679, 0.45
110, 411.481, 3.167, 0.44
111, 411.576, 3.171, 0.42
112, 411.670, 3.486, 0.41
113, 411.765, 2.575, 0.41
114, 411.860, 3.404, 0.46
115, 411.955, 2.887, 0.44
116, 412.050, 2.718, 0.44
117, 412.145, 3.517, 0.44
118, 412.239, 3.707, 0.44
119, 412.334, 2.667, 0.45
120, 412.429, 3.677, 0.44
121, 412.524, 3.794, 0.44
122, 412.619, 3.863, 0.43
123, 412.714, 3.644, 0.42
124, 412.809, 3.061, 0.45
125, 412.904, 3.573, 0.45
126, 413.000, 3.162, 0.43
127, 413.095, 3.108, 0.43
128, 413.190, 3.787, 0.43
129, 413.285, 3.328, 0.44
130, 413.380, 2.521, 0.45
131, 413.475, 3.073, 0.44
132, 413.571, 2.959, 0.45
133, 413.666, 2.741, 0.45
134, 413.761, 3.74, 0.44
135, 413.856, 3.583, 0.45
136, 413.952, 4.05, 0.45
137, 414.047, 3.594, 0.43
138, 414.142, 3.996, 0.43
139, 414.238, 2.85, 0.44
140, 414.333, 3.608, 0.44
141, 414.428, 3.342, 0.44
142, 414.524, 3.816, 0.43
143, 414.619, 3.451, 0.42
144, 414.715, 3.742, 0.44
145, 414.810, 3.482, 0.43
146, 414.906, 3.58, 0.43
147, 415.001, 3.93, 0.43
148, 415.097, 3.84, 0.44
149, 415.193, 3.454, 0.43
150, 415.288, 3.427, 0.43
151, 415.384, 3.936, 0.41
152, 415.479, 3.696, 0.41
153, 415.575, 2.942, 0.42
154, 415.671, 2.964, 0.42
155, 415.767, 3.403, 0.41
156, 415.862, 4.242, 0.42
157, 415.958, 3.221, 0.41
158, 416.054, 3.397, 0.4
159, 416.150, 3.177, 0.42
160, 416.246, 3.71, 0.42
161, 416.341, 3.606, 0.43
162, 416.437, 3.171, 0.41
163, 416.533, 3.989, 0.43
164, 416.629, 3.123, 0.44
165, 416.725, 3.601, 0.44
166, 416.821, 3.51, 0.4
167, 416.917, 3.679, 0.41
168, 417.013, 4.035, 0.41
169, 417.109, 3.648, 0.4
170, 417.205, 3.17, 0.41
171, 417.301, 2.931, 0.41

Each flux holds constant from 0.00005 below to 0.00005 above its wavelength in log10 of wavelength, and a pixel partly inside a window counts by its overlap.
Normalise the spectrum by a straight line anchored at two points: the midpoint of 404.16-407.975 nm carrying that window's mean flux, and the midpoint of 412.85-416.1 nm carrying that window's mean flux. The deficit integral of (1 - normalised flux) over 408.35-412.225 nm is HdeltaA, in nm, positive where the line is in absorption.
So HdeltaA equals 0.664 nm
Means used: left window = 3.54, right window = 3.46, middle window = 2.9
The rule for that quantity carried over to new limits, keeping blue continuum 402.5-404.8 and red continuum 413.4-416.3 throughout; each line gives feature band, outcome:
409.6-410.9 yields 0.45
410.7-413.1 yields 0.20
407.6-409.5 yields 0.04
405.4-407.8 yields 0.05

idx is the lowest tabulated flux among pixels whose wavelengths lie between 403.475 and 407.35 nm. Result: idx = 2.311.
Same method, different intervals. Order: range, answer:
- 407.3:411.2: 1.49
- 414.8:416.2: 2.942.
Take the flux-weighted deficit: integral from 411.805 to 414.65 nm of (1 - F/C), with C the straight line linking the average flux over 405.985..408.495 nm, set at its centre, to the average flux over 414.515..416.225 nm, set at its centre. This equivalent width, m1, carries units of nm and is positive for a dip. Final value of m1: 0.13 nm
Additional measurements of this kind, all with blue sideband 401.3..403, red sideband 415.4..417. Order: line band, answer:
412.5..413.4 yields 0.035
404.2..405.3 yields -0.021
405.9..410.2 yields 0.383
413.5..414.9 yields 0.010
